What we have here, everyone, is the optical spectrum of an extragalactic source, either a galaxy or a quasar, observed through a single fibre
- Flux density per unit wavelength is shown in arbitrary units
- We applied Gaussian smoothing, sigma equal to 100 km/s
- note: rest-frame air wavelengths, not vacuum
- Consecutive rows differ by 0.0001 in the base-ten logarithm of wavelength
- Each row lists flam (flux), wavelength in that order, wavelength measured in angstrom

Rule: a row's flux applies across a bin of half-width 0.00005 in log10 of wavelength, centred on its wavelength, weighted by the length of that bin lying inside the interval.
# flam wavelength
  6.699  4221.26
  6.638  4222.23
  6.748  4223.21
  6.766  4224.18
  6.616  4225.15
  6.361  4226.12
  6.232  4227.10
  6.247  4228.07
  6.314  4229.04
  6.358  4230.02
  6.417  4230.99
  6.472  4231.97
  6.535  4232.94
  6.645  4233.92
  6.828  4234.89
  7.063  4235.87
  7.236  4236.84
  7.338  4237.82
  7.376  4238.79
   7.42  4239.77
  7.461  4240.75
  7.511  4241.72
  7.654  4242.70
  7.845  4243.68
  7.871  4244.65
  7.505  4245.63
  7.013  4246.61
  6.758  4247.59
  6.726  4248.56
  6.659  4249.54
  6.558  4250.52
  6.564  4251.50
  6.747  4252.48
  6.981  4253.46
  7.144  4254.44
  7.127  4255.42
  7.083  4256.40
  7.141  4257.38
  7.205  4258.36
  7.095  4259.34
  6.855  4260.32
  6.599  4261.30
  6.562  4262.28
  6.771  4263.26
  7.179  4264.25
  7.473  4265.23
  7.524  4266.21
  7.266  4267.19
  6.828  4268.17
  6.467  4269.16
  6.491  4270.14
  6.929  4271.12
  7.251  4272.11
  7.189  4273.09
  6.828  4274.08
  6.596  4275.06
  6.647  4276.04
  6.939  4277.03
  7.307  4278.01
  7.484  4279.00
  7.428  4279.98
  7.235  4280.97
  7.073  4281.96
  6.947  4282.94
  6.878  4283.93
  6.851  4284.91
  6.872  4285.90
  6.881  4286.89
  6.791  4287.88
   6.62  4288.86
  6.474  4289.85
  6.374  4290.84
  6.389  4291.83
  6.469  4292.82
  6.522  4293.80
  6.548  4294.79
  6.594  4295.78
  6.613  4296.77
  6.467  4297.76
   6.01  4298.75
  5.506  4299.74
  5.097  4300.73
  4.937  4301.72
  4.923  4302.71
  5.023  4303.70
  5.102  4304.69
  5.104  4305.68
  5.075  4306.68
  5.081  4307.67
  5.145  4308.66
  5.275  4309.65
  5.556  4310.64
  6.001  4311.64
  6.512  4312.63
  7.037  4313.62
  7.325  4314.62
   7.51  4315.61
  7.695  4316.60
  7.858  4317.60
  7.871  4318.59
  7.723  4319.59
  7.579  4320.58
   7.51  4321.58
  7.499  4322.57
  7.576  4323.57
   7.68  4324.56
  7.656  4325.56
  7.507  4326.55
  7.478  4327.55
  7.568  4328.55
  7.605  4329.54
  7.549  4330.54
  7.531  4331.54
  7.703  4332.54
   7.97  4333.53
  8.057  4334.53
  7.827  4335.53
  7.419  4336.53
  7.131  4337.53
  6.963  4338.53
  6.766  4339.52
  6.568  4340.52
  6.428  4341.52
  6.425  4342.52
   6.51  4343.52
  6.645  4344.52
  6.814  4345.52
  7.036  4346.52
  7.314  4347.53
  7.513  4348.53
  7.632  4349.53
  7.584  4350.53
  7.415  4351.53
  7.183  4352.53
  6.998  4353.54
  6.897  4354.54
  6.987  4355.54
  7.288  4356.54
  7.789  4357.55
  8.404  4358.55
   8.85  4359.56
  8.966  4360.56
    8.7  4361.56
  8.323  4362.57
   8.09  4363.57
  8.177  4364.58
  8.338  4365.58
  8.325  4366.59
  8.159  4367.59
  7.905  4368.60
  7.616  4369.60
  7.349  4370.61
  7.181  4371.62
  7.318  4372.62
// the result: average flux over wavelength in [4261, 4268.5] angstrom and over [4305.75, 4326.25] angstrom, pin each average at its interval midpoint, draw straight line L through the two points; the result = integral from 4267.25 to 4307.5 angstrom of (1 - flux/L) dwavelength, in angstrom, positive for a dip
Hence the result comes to 2.97 angstrom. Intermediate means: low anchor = 7.04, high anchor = 6.83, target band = 6.44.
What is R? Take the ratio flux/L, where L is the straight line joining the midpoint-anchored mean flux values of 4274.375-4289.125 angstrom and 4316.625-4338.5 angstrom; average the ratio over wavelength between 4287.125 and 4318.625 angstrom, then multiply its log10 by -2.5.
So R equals 0.18 mag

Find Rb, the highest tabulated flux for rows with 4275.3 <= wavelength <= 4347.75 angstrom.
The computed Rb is 8.057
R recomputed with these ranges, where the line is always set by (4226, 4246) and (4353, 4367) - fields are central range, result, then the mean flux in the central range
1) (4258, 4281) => 0.04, 7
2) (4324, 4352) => 0.08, 7.3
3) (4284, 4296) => 0.12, 6.63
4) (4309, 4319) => 0.12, 6.83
